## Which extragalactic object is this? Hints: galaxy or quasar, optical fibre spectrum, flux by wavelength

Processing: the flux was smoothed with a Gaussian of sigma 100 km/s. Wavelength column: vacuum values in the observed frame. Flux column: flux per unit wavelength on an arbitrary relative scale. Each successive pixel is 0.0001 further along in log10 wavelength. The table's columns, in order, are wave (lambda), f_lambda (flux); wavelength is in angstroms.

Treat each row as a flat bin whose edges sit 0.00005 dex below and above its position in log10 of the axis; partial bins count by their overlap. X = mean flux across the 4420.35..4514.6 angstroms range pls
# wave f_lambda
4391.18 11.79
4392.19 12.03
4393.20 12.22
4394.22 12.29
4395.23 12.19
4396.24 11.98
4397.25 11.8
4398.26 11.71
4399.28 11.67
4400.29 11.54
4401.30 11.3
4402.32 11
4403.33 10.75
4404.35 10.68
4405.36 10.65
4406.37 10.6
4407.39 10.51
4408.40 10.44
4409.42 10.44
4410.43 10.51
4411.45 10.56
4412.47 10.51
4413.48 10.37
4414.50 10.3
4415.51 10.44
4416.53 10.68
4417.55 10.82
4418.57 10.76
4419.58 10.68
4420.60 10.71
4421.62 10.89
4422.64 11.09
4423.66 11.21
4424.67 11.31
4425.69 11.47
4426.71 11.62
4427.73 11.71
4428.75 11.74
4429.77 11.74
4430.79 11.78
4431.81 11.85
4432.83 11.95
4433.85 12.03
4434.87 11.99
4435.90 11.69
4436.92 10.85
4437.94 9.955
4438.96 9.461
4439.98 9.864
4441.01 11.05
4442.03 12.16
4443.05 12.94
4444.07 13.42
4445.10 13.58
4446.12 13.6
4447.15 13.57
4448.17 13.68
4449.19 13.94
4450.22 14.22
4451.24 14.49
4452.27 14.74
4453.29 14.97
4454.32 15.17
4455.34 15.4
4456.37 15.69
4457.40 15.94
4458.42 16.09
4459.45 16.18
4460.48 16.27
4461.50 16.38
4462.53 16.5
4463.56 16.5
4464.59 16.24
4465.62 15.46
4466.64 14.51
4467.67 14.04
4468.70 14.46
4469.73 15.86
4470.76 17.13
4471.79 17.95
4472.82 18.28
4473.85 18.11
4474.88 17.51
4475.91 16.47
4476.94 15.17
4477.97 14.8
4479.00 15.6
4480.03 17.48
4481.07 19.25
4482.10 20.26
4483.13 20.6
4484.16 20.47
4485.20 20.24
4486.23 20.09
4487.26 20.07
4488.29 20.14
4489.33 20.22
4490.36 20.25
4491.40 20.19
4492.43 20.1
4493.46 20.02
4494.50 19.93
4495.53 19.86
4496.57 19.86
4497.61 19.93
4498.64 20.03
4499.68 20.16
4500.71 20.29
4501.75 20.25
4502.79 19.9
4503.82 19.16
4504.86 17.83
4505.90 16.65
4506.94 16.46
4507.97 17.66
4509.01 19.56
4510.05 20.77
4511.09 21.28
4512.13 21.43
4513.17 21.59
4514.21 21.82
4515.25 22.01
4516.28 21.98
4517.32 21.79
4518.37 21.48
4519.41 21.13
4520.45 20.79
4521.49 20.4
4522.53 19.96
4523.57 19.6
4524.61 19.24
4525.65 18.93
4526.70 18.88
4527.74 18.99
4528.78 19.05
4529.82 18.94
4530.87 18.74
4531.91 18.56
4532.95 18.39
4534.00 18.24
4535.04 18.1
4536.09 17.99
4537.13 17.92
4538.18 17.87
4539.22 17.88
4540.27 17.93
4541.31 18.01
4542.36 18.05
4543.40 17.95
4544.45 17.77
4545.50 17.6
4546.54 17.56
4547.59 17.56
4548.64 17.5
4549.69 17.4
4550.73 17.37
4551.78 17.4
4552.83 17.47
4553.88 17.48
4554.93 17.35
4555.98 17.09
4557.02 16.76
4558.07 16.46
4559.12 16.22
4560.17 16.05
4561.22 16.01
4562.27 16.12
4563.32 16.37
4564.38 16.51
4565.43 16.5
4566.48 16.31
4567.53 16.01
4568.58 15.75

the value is 16.1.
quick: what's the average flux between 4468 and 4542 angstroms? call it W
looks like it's 19.1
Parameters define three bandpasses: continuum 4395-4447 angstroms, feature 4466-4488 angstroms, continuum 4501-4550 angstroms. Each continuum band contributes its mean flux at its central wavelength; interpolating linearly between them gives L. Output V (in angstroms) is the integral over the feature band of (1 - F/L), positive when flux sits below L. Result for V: -2.90 angstroms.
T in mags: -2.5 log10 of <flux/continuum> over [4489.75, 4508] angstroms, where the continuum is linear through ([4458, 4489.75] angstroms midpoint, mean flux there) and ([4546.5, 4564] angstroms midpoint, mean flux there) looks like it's -0.13 mag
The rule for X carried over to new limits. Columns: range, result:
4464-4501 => 18.4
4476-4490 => 18.7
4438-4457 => 13.4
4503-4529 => 20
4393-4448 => 11.4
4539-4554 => 17.7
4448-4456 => 14.6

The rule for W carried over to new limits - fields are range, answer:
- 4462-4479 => 16.2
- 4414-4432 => 11.1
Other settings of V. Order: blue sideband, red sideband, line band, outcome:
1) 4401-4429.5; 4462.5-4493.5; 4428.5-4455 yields 2.4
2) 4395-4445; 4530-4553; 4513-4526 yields -3.2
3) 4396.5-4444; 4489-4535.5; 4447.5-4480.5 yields -1.2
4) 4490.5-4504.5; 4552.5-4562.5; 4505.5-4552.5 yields -2.0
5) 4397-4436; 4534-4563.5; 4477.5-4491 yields -4.6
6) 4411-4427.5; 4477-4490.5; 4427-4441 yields 1.5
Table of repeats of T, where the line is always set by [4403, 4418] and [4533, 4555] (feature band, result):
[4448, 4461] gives -0.175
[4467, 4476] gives -0.198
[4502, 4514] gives -0.221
